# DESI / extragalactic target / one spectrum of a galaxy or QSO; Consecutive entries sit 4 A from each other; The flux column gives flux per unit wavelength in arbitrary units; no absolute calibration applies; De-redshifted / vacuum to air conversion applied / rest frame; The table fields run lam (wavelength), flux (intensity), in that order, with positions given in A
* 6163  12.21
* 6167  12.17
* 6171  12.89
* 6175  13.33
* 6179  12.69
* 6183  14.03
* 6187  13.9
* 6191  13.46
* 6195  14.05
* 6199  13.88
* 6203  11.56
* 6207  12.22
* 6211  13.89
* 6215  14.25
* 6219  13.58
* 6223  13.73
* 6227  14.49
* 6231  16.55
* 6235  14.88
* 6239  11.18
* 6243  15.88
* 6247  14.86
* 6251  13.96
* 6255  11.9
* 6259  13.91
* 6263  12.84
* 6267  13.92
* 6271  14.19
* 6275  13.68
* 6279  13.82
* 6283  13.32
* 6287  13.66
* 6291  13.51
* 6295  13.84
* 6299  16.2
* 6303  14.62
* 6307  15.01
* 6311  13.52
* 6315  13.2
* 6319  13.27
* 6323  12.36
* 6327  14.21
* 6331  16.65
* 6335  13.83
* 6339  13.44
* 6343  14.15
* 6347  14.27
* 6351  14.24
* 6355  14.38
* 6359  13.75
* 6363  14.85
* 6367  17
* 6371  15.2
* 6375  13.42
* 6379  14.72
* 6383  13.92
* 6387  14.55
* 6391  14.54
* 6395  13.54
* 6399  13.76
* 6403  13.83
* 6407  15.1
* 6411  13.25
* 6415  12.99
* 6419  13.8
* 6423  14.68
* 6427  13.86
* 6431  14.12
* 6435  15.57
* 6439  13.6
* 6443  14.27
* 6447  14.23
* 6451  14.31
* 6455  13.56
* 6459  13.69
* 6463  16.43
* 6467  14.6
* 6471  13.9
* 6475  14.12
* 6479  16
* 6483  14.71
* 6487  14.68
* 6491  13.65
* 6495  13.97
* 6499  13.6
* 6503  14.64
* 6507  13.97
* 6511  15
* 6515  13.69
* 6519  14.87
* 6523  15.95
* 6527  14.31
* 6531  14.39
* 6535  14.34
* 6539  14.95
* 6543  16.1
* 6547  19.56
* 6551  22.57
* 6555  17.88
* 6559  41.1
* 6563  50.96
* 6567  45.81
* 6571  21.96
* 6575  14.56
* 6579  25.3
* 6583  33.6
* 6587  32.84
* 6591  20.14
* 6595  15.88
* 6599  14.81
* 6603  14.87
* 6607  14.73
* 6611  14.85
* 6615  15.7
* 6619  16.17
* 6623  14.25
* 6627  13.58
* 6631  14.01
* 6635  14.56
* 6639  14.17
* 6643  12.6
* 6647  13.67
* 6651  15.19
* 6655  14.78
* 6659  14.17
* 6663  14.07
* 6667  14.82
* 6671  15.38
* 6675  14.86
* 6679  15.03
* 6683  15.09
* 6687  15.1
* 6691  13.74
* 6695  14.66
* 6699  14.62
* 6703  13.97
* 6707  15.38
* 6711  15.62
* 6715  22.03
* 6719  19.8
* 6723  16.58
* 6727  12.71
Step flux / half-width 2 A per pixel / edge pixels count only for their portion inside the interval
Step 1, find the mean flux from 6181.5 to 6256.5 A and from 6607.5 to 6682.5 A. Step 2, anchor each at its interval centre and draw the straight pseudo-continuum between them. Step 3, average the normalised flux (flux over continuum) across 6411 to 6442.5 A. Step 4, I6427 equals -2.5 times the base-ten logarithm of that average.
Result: 0.01 mag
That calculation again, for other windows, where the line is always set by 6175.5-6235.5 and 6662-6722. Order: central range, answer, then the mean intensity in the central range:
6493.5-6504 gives 0.07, 14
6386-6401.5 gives 0.03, 14.1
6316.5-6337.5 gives 0.02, 14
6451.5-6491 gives 0.02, 14.6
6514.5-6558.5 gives -0.14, 17.2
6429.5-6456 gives 0.03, 14.3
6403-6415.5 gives 0.05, 13.9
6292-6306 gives -0.05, 14.8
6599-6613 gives 0.04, 14.8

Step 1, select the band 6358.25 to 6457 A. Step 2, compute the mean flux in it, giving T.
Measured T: 14.3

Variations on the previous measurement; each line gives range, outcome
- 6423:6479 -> 14.4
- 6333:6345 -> 13.8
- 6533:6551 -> 16.9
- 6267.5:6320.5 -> 14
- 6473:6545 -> 14.6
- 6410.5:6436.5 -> 14.1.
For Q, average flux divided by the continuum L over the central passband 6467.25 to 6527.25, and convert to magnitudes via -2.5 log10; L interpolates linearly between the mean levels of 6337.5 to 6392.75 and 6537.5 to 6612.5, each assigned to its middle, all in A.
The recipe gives 0.37 mag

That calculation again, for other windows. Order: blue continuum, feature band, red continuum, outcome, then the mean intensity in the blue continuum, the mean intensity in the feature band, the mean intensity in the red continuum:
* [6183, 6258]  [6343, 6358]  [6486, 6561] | 0.06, 13.8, 14.2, 16.8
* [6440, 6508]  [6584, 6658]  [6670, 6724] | -0.06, 14.4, 16.1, 15.8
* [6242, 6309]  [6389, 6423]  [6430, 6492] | 0.03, 14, 13.9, 14.5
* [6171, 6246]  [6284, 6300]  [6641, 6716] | -0.01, 13.7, 14.1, 14.9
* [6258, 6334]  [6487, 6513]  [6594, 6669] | 0.01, 14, 14.2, 14.6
